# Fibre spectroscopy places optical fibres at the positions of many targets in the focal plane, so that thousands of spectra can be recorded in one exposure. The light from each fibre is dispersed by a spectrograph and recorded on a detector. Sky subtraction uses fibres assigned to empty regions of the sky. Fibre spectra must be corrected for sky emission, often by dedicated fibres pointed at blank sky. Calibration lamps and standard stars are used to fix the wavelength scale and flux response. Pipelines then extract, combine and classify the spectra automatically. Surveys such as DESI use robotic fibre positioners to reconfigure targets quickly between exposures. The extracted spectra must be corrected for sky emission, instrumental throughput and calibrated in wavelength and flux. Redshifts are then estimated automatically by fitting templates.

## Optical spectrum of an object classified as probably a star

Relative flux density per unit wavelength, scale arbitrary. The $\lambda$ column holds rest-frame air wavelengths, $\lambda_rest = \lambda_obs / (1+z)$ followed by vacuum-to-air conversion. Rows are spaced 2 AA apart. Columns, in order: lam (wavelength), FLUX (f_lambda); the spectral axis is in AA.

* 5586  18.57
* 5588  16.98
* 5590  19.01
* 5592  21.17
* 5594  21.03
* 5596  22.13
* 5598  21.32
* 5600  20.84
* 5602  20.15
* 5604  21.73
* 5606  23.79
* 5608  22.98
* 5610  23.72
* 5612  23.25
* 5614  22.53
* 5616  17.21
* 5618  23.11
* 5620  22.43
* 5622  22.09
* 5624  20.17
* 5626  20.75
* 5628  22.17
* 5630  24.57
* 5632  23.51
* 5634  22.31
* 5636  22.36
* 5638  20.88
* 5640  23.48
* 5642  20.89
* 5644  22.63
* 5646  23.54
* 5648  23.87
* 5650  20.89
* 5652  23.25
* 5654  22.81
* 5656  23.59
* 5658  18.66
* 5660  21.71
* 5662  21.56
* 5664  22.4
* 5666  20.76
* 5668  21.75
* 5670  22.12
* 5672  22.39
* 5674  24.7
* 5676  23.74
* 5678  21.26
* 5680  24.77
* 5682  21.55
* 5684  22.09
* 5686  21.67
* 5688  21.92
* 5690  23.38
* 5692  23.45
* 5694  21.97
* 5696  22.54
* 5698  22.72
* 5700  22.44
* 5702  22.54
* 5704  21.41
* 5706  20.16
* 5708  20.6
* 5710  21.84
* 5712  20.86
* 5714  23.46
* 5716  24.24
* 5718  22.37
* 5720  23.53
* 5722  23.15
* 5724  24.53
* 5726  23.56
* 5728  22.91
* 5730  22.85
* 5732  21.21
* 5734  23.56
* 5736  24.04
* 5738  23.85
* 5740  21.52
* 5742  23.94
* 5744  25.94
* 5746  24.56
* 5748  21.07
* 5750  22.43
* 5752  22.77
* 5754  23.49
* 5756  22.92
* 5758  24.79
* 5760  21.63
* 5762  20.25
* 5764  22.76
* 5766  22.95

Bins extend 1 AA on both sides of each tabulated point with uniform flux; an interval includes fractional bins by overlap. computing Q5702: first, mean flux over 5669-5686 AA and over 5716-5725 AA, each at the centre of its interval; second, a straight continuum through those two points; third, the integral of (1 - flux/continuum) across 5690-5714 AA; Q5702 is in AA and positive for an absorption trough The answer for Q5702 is 1.2 AA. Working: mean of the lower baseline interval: 22.8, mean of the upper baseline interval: 23.5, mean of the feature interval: 22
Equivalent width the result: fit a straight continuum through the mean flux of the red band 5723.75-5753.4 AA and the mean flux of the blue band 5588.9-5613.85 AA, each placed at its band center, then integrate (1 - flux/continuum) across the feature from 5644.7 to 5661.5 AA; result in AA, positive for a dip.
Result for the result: 0.0 AA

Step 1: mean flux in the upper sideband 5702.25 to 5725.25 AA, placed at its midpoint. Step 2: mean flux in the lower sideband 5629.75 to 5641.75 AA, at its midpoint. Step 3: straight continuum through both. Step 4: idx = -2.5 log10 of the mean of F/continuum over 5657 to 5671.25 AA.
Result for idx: 0.061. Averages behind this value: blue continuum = 22.6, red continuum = 22.4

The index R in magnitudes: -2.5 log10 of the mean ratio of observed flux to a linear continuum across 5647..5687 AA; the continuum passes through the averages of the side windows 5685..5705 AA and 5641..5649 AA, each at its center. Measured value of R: 0.02 mag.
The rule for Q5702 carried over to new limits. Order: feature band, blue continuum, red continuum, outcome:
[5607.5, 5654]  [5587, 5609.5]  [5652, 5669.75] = -1.9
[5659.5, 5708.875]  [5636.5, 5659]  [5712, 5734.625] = 0.9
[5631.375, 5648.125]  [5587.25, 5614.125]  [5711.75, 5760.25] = -0.4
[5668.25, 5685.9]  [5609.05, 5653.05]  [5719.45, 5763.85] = -0.1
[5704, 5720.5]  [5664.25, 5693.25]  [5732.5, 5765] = 0.5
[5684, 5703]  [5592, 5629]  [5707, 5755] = 0.1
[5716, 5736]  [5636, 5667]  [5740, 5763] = -0.4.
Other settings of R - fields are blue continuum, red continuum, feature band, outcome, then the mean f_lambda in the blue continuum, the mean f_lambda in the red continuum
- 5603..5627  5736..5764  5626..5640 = -0.02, 22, 23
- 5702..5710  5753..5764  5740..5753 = -0.05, 21.1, 22.6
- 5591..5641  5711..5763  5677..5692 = 0.01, 22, 23.1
